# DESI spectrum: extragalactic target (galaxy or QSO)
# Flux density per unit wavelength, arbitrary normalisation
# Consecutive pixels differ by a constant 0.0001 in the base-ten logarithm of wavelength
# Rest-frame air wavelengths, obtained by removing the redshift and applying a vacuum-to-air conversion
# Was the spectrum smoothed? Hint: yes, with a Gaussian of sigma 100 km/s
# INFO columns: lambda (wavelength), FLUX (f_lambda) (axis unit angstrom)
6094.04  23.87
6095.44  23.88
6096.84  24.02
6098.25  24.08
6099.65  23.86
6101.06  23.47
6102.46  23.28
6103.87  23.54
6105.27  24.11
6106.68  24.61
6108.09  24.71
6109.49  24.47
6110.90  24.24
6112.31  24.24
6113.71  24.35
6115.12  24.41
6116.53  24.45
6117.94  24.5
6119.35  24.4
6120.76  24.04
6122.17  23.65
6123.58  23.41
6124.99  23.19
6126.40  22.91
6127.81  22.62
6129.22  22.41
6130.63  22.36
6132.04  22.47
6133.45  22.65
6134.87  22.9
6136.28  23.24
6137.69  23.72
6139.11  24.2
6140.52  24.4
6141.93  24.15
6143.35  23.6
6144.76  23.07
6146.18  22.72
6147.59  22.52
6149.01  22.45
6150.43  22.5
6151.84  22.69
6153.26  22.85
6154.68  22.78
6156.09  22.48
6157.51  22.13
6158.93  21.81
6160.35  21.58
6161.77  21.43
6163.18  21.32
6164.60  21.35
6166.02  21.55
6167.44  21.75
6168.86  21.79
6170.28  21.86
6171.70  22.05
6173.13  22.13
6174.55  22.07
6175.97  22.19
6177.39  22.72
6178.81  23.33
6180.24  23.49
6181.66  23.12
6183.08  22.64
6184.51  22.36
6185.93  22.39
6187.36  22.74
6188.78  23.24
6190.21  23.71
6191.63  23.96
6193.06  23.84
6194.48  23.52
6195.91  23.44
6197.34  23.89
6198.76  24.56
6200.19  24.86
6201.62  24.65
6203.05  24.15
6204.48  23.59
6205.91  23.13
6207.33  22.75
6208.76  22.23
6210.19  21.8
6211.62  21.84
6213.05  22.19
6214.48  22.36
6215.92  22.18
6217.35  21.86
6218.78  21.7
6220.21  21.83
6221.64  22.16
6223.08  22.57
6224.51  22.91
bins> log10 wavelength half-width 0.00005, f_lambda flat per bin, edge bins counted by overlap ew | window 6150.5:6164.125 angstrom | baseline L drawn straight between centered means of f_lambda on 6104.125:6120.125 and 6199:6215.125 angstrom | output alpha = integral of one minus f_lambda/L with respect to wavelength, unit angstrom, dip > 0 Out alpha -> 0.9 angstrom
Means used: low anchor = 24.4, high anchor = 23.1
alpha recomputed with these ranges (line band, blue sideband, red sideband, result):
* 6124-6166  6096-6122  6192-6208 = 2.34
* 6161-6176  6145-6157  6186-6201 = 0.86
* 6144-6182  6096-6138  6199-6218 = 1.66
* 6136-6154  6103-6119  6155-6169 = -0.50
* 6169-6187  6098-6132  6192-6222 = 0.57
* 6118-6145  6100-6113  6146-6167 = -0.33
